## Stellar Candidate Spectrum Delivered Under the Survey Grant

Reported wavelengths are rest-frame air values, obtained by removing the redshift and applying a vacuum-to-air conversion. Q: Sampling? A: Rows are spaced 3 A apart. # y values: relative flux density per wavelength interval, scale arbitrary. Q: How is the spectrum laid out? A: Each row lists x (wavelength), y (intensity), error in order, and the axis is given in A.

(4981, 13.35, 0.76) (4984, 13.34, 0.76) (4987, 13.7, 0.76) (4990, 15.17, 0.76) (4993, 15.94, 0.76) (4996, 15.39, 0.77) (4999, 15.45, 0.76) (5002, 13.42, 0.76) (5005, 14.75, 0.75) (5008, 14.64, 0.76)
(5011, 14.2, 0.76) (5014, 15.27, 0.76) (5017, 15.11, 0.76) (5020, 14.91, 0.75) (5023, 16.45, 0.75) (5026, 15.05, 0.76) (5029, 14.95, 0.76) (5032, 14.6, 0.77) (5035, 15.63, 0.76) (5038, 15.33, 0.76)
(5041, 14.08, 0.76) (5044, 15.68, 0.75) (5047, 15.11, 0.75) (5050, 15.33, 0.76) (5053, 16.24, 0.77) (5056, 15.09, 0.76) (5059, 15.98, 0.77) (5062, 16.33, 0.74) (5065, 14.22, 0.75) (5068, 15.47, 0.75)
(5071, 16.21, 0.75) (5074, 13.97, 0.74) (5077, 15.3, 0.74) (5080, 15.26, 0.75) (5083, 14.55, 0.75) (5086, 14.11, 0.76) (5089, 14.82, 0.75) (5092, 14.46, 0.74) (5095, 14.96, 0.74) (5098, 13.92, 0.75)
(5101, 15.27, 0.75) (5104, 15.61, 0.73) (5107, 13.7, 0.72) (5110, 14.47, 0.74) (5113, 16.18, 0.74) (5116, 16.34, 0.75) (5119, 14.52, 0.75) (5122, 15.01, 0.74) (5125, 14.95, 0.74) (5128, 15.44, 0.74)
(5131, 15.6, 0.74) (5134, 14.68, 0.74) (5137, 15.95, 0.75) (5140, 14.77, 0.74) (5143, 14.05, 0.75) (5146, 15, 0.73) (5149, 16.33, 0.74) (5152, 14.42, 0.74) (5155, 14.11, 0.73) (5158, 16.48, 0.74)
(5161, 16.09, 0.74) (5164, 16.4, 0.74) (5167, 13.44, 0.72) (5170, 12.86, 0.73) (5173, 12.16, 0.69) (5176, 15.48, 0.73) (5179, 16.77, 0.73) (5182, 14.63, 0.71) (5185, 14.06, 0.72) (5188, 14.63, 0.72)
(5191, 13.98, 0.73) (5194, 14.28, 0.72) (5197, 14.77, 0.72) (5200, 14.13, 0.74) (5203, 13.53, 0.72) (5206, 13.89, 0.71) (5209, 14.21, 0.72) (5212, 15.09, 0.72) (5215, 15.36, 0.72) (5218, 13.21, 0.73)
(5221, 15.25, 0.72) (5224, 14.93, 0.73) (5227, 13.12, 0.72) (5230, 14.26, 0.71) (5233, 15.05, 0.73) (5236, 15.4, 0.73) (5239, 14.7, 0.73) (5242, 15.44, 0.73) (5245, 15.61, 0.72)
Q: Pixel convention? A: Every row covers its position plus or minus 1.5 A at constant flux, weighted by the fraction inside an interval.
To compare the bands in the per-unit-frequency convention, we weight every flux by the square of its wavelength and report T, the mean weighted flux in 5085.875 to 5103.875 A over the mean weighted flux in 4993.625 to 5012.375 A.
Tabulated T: 1.04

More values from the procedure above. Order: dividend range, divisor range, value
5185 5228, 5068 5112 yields 1.01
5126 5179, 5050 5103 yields 1.02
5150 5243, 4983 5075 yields 1.03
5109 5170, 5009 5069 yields 1.03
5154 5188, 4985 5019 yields 1.07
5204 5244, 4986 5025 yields 1.06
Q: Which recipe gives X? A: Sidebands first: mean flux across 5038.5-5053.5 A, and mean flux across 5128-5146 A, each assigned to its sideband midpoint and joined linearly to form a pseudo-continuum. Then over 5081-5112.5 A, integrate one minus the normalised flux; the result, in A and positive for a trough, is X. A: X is 0.99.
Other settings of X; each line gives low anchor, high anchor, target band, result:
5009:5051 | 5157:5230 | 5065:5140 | -0.83 A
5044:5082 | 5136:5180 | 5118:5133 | -0.03 A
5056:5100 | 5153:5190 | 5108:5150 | -1.00 A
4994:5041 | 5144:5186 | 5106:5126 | -0.20 A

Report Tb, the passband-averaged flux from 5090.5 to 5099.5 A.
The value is 14.4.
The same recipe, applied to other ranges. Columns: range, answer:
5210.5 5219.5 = 14.6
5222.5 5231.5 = 14.1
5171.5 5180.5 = 14.8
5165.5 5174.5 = 12.8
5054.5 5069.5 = 15.4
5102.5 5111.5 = 14.6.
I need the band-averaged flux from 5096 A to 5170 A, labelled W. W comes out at 15.1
